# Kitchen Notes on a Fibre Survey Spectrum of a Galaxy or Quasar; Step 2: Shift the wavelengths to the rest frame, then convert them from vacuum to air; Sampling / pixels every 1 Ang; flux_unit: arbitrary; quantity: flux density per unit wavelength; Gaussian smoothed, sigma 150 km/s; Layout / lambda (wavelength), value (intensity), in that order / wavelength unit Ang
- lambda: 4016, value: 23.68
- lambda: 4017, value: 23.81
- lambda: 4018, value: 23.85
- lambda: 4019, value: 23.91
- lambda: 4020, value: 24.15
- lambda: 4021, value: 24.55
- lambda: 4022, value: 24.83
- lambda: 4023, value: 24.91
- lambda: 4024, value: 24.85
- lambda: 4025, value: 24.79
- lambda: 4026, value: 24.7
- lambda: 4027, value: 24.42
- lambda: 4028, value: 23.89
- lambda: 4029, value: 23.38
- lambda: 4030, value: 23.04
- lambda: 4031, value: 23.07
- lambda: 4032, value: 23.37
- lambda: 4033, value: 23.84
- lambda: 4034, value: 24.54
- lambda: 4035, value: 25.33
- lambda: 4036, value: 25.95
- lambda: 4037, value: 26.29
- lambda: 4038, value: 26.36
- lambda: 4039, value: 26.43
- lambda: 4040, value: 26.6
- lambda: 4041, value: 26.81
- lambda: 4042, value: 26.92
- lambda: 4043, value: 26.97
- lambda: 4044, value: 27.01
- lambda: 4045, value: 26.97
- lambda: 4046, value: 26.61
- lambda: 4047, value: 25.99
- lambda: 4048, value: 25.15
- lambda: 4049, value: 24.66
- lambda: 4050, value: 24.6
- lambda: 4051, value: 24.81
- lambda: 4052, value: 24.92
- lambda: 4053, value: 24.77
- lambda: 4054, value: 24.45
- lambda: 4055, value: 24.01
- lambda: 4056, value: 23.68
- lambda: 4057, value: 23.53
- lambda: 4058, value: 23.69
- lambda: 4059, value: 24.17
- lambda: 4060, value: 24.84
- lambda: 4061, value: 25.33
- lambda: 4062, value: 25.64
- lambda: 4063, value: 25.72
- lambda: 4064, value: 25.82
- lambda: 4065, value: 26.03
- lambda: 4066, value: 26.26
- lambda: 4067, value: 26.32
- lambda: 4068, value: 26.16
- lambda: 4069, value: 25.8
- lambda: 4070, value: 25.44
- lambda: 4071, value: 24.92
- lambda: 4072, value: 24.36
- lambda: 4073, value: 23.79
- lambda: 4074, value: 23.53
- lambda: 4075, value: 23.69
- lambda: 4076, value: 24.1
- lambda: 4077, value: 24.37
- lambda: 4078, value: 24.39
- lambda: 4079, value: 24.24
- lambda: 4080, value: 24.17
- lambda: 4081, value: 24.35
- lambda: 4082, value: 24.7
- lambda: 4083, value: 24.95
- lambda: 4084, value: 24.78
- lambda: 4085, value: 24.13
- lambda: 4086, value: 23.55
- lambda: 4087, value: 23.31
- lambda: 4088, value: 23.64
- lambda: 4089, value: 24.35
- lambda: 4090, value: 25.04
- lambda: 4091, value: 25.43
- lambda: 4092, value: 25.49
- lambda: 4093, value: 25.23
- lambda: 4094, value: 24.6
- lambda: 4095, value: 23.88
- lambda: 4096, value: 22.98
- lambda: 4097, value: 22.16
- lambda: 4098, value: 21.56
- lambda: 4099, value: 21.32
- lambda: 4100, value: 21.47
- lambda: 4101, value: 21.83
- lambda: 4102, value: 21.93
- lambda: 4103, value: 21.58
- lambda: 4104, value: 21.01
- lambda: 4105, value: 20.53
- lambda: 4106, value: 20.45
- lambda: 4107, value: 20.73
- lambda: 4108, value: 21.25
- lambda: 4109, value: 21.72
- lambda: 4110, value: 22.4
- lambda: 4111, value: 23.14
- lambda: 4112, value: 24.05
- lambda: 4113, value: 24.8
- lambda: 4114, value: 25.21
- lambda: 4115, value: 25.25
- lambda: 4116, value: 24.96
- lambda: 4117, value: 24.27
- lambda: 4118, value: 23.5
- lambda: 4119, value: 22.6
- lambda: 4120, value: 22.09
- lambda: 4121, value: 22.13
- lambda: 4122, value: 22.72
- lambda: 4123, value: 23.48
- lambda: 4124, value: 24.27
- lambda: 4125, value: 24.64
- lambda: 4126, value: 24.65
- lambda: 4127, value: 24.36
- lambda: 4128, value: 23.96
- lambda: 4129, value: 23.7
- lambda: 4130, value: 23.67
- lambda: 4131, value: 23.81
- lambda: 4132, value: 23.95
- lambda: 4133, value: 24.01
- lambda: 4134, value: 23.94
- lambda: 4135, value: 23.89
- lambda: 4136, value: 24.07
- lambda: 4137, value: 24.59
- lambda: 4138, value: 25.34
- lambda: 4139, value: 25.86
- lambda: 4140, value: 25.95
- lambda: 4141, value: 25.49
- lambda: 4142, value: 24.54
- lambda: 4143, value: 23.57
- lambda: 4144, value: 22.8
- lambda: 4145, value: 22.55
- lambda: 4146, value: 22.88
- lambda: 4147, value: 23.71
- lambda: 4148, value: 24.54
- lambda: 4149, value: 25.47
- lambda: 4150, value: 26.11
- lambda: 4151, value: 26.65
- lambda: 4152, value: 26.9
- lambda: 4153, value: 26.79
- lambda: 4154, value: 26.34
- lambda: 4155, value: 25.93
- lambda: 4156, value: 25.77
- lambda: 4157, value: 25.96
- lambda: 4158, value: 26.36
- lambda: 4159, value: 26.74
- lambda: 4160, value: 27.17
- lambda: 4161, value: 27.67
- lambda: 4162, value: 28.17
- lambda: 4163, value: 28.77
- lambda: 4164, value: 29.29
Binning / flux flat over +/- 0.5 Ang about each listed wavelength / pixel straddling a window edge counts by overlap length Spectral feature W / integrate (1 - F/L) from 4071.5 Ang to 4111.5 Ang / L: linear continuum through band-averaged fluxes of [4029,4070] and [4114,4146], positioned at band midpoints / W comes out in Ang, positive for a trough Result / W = 2.2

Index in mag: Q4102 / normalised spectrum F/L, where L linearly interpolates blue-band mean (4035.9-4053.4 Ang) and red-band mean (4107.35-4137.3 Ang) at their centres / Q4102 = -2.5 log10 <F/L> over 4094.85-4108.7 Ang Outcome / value 0.13 mag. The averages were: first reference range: 26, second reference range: 23.7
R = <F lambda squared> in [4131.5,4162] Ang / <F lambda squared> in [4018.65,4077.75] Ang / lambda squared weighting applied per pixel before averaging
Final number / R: 1.1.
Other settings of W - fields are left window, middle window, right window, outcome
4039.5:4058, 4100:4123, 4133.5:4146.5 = 1.9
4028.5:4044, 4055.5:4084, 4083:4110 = -1.0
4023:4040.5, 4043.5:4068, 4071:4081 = -0.8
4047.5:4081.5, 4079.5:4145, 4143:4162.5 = 4.3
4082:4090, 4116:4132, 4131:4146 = 0.4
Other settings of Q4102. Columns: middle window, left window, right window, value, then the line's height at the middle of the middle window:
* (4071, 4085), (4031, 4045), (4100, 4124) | -0.01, 24.1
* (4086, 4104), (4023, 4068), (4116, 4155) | 0.07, 24.7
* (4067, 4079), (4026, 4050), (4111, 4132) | 0.00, 24.7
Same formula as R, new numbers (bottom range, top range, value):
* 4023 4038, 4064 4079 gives 1.04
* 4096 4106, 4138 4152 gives 1.17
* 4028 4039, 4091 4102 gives 0.97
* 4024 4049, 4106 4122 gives 0.95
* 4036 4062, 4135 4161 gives 1.04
